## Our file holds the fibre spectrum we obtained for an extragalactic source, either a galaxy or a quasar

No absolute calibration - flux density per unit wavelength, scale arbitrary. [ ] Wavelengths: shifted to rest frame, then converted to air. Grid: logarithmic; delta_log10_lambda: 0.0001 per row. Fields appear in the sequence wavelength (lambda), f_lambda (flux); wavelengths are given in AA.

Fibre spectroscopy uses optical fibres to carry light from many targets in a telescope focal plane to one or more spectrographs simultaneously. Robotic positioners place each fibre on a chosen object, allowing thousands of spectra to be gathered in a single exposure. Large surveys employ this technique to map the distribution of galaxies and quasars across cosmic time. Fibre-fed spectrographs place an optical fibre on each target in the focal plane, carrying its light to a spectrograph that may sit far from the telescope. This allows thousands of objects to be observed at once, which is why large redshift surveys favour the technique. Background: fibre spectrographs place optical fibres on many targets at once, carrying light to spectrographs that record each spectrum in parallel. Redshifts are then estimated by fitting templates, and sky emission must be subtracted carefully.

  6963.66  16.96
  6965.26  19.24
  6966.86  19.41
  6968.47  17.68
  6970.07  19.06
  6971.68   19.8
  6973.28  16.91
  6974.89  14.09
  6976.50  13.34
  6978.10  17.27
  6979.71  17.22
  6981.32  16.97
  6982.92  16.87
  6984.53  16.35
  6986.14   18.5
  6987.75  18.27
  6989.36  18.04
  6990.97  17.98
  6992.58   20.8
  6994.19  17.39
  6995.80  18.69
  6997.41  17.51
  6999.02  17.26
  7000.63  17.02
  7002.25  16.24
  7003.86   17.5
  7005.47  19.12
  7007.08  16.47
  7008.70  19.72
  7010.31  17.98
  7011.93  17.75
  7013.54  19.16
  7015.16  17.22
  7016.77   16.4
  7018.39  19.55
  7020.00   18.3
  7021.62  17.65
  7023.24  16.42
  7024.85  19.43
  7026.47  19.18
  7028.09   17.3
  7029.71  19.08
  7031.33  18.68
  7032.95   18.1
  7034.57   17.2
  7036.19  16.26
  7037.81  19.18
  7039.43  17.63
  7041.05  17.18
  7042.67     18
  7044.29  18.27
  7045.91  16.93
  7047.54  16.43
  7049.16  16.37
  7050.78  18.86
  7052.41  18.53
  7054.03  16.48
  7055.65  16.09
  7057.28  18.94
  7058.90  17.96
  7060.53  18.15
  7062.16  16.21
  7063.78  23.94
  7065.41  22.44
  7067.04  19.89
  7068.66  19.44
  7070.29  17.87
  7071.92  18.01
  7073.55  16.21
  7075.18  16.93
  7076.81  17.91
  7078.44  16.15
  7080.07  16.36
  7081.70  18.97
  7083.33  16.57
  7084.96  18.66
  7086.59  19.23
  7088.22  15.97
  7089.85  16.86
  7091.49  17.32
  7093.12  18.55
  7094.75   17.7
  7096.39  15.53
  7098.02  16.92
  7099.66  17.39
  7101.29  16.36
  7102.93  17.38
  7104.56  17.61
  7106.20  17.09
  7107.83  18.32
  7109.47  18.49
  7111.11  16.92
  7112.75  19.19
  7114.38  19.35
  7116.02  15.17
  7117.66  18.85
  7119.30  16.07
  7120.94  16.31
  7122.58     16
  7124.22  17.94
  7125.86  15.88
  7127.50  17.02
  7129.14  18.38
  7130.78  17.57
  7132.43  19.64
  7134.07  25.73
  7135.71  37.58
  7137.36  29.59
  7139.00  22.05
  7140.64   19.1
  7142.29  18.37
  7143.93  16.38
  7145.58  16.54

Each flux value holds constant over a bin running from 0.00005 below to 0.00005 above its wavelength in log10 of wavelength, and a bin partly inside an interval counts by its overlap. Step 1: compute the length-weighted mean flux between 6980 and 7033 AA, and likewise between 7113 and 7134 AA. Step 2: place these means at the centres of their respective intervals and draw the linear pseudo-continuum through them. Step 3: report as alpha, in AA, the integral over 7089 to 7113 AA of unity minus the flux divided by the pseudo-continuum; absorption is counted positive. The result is 0.5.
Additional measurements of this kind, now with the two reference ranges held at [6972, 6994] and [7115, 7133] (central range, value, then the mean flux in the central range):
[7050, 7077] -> -2.1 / 18.5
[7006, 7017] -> -0.5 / 17.9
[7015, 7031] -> -0.9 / 18.1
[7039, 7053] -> -0.3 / 17.6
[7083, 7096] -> -0.3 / 17.6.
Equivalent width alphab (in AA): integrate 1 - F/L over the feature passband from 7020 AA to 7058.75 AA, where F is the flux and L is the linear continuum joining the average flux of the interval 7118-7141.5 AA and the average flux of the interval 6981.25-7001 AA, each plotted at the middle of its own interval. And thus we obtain 2.2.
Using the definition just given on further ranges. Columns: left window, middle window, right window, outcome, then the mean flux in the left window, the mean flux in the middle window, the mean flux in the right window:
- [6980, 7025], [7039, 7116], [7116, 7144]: 5.5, 17.8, 17.8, 20.1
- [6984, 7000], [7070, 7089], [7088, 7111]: 0.0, 18.1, 17.4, 17.3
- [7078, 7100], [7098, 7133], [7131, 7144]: 5.5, 17.3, 17.4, 23.7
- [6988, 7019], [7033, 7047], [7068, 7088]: 0.2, 18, 17.6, 17.6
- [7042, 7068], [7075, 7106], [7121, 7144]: 3.5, 18.4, 17.3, 20.8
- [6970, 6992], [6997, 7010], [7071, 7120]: -0.3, 17.2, 17.6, 17.4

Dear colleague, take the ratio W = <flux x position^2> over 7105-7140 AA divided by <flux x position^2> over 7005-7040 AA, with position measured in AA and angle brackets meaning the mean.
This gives 1.12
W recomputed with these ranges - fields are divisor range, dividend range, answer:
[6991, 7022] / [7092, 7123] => 0.99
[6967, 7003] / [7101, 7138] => 1.14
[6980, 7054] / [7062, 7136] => 1.05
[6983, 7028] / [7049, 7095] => 1.02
